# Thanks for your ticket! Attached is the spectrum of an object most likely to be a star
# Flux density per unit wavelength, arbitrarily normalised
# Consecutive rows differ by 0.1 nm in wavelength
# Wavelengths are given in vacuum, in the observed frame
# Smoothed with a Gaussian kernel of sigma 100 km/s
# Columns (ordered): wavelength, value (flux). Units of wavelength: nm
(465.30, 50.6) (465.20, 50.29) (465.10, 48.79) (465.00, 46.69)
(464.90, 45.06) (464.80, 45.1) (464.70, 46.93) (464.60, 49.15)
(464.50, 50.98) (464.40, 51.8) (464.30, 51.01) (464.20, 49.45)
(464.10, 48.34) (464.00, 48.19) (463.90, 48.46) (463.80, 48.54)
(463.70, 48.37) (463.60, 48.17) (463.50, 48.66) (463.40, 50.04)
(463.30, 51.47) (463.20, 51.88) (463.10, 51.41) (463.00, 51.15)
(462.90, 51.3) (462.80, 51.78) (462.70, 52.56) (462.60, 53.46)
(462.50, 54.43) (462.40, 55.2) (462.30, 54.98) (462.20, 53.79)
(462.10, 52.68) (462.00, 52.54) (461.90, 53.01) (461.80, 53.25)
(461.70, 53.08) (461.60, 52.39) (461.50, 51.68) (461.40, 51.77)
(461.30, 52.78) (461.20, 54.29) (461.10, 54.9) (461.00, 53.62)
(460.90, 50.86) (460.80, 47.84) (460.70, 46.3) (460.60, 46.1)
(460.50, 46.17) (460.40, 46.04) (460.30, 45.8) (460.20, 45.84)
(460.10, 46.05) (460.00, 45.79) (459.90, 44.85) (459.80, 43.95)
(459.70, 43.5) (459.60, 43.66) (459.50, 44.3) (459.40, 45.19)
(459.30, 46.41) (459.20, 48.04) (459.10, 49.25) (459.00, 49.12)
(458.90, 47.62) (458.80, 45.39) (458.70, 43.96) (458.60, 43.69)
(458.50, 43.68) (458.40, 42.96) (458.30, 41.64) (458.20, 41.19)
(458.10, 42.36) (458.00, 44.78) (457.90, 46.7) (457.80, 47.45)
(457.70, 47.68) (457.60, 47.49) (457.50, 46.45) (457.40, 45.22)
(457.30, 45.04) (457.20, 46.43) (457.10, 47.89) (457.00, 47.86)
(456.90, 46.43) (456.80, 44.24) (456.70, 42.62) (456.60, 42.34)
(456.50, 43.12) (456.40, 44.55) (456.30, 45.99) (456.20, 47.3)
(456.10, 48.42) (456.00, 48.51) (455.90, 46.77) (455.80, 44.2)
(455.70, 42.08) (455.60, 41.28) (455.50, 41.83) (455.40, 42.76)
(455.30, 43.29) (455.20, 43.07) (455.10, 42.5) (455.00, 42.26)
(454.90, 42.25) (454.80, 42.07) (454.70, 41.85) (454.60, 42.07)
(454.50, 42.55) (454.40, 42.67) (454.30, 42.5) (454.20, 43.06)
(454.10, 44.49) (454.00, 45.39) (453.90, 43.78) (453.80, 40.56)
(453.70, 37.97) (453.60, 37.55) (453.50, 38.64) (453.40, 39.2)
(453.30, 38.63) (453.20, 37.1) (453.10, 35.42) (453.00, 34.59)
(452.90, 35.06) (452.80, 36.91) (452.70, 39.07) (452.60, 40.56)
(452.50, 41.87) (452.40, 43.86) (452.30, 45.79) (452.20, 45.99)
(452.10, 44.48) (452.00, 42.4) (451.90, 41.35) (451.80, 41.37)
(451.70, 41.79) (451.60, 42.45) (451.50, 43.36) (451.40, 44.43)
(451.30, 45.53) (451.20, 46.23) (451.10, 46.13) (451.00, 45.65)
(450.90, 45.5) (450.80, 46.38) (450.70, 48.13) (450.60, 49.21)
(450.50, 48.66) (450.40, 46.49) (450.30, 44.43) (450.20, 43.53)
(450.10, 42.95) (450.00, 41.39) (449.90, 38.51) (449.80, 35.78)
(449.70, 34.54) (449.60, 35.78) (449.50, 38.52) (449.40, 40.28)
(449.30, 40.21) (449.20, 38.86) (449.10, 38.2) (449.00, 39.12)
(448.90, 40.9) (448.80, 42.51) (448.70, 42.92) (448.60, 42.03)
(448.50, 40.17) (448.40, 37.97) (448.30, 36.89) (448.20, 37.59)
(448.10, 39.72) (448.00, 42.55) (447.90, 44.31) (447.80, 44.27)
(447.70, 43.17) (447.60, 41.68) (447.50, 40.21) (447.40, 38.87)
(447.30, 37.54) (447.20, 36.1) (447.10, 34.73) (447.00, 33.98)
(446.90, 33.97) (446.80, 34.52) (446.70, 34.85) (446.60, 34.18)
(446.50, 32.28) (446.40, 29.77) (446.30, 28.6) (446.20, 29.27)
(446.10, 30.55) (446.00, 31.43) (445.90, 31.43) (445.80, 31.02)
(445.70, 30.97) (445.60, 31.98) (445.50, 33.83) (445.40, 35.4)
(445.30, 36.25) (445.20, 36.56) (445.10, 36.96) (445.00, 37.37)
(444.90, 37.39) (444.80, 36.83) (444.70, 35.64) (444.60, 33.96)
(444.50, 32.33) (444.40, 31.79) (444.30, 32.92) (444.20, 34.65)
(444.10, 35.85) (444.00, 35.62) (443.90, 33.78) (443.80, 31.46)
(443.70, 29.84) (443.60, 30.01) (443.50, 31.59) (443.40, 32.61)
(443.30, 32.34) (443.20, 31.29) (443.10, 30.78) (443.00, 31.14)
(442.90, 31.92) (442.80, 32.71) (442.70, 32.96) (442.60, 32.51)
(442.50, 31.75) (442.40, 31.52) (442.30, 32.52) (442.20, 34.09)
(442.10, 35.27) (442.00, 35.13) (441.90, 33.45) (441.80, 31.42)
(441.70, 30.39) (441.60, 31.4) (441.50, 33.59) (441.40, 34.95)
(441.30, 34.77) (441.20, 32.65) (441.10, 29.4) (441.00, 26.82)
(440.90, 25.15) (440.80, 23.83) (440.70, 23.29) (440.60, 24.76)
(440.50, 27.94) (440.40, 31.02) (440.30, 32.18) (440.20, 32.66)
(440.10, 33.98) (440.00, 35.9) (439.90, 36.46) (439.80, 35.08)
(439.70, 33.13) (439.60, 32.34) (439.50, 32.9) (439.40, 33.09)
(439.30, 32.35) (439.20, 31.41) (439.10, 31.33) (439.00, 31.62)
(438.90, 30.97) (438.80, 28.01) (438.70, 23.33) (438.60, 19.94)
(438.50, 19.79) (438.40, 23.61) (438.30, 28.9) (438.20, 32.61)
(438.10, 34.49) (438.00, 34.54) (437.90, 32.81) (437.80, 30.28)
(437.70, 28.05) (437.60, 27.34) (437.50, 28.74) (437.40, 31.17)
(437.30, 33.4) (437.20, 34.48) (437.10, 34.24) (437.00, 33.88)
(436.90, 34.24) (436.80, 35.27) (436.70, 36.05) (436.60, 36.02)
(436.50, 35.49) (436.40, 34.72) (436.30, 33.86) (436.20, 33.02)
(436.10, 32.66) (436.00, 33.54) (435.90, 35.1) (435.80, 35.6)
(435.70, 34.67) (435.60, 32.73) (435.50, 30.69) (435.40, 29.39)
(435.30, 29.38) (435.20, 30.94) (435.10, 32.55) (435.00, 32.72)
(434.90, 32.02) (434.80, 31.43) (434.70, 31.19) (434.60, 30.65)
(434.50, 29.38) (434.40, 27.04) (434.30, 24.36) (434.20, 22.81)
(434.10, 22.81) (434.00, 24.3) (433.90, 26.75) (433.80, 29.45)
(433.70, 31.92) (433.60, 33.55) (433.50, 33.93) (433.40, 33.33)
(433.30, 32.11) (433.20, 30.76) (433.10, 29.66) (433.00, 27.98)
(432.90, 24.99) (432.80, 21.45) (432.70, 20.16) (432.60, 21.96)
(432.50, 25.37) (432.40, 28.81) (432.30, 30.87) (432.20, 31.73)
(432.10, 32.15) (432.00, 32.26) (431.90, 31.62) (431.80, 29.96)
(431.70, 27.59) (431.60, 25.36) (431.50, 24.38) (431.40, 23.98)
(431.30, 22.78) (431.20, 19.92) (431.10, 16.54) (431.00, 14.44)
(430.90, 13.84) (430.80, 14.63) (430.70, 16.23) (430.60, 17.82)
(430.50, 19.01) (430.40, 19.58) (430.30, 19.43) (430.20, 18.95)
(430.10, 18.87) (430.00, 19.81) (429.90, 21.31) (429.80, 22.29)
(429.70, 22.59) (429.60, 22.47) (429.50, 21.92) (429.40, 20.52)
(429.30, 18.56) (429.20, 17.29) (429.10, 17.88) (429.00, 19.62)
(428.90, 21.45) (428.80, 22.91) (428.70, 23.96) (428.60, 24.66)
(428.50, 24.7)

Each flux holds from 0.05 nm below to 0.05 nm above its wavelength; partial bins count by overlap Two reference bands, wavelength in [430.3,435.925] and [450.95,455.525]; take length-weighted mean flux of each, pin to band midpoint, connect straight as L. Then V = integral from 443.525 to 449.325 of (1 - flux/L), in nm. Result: 0.137 nm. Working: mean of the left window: 27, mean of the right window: 41.8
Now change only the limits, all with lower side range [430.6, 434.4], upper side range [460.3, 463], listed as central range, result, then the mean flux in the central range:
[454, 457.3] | 0.161 nm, 44.1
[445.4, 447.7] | 0.259 nm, 34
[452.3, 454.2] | 0.192 nm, 39.7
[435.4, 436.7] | -0.226 nm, 33.9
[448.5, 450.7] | -0.019 nm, 41.3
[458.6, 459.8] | 0.088 nm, 45.9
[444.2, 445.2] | 0.041 nm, 35.1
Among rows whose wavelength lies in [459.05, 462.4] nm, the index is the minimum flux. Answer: 43.5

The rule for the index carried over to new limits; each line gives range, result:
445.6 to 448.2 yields 28.6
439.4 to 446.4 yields 23.29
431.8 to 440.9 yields 19.79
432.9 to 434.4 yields 22.81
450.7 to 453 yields 34.59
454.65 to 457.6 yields 41.28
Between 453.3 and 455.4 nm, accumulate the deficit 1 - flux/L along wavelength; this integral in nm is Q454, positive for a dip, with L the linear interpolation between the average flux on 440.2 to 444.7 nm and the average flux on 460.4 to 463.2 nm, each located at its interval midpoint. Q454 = 0.11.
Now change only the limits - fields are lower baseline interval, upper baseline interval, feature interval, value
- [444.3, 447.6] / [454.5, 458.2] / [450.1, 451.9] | -0.27 nm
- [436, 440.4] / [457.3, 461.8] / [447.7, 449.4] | -0.06 nm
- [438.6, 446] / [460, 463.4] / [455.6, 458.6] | 0.10 nm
